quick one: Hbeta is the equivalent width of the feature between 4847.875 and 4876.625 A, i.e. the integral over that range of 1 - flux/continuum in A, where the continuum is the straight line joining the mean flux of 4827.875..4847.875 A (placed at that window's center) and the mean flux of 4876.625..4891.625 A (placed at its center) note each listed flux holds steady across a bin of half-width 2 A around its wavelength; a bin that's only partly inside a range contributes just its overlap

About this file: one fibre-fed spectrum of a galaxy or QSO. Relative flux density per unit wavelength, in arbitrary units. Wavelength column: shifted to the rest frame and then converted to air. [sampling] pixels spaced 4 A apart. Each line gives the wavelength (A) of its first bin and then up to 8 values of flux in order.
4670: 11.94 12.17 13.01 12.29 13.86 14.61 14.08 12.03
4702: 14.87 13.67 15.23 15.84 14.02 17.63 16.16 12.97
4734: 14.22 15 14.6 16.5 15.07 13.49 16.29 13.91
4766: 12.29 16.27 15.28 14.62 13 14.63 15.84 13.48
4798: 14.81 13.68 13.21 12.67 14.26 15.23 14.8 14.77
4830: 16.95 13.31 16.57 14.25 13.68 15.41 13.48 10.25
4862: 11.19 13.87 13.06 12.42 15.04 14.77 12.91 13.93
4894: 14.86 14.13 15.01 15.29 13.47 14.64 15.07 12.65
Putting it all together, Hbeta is 3.3 A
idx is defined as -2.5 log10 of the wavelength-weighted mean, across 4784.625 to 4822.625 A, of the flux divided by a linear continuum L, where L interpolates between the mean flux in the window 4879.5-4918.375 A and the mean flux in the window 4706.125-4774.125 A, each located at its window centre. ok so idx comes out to 0.04 mag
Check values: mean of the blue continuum 14.9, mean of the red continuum 14.4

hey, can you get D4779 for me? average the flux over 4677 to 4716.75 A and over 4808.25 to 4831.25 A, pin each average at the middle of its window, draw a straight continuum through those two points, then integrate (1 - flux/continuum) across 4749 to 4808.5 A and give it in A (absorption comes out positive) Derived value 0.5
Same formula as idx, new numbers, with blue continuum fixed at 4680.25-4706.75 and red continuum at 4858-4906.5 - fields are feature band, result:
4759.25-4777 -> -0.07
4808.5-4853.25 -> -0.08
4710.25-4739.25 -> -0.11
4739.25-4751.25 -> -0.13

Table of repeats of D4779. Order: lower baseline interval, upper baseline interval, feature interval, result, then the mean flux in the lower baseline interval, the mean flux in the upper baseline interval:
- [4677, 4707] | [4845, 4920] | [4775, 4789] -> -0.6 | 13.6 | 13.8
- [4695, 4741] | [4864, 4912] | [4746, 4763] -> -0.5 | 14.7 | 14.1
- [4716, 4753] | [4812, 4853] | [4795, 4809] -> 1.1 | 15.1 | 14.9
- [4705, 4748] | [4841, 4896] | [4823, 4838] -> -1.4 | 15.1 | 13.5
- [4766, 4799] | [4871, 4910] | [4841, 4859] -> 1.0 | 14.6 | 14.2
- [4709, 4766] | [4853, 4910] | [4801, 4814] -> 0.9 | 15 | 13.6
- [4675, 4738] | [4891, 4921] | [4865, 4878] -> 1.0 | 14.3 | 14.5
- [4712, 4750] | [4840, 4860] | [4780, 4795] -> 0.1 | 15.2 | 13.4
